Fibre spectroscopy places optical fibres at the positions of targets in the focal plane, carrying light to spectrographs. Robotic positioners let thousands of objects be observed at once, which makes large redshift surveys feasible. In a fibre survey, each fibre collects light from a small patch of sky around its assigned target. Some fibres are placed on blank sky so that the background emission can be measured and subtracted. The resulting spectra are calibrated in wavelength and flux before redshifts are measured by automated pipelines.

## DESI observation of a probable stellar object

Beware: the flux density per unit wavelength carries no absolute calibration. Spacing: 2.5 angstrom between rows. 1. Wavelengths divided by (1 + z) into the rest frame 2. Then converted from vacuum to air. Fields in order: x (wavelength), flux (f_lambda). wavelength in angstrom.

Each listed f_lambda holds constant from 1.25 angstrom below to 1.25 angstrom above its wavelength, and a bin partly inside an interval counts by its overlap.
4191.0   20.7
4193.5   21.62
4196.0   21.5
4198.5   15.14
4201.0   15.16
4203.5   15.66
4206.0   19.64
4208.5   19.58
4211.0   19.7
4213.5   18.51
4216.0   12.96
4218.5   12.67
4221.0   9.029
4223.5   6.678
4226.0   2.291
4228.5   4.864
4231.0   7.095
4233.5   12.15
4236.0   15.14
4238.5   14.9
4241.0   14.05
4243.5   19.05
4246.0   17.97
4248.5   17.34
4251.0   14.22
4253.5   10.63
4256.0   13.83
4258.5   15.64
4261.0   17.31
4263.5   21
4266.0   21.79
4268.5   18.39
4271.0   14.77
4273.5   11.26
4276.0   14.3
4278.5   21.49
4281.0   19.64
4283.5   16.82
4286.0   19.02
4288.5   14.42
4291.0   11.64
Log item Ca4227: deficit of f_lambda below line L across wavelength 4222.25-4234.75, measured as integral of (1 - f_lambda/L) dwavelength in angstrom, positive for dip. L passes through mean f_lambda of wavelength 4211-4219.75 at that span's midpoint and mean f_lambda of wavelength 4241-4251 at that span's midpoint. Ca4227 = 7.40 angstrom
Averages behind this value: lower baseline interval 15.4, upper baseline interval 17.1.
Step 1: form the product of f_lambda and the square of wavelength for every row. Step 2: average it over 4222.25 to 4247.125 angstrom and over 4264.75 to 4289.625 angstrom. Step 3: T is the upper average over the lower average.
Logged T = 1.54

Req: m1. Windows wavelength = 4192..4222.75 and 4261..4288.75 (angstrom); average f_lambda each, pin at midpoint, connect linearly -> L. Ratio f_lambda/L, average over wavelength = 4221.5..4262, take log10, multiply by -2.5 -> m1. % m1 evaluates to 0.34 mag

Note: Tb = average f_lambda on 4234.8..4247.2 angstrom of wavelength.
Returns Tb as 16.2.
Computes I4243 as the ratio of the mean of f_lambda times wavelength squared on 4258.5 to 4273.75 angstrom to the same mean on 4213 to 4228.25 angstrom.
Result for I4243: 1.88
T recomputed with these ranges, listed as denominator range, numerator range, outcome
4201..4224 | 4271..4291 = 1.10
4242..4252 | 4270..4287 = 0.99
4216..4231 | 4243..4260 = 2.06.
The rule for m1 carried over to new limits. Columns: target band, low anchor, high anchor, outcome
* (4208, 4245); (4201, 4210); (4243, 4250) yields 0.39 mag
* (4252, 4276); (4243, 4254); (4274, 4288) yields 0.06 mag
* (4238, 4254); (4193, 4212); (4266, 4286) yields 0.13 mag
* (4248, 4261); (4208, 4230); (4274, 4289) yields 0.03 mag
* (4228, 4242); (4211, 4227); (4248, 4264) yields 0.13 mag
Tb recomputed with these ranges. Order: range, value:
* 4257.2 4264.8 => 18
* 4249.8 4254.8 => 12.4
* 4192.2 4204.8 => 17.8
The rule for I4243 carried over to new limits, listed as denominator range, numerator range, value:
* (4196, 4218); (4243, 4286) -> 1.01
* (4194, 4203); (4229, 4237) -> 0.62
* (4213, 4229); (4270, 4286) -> 1.82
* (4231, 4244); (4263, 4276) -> 1.22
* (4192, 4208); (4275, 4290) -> 1.00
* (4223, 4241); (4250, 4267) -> 1.74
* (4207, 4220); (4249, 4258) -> 0.83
